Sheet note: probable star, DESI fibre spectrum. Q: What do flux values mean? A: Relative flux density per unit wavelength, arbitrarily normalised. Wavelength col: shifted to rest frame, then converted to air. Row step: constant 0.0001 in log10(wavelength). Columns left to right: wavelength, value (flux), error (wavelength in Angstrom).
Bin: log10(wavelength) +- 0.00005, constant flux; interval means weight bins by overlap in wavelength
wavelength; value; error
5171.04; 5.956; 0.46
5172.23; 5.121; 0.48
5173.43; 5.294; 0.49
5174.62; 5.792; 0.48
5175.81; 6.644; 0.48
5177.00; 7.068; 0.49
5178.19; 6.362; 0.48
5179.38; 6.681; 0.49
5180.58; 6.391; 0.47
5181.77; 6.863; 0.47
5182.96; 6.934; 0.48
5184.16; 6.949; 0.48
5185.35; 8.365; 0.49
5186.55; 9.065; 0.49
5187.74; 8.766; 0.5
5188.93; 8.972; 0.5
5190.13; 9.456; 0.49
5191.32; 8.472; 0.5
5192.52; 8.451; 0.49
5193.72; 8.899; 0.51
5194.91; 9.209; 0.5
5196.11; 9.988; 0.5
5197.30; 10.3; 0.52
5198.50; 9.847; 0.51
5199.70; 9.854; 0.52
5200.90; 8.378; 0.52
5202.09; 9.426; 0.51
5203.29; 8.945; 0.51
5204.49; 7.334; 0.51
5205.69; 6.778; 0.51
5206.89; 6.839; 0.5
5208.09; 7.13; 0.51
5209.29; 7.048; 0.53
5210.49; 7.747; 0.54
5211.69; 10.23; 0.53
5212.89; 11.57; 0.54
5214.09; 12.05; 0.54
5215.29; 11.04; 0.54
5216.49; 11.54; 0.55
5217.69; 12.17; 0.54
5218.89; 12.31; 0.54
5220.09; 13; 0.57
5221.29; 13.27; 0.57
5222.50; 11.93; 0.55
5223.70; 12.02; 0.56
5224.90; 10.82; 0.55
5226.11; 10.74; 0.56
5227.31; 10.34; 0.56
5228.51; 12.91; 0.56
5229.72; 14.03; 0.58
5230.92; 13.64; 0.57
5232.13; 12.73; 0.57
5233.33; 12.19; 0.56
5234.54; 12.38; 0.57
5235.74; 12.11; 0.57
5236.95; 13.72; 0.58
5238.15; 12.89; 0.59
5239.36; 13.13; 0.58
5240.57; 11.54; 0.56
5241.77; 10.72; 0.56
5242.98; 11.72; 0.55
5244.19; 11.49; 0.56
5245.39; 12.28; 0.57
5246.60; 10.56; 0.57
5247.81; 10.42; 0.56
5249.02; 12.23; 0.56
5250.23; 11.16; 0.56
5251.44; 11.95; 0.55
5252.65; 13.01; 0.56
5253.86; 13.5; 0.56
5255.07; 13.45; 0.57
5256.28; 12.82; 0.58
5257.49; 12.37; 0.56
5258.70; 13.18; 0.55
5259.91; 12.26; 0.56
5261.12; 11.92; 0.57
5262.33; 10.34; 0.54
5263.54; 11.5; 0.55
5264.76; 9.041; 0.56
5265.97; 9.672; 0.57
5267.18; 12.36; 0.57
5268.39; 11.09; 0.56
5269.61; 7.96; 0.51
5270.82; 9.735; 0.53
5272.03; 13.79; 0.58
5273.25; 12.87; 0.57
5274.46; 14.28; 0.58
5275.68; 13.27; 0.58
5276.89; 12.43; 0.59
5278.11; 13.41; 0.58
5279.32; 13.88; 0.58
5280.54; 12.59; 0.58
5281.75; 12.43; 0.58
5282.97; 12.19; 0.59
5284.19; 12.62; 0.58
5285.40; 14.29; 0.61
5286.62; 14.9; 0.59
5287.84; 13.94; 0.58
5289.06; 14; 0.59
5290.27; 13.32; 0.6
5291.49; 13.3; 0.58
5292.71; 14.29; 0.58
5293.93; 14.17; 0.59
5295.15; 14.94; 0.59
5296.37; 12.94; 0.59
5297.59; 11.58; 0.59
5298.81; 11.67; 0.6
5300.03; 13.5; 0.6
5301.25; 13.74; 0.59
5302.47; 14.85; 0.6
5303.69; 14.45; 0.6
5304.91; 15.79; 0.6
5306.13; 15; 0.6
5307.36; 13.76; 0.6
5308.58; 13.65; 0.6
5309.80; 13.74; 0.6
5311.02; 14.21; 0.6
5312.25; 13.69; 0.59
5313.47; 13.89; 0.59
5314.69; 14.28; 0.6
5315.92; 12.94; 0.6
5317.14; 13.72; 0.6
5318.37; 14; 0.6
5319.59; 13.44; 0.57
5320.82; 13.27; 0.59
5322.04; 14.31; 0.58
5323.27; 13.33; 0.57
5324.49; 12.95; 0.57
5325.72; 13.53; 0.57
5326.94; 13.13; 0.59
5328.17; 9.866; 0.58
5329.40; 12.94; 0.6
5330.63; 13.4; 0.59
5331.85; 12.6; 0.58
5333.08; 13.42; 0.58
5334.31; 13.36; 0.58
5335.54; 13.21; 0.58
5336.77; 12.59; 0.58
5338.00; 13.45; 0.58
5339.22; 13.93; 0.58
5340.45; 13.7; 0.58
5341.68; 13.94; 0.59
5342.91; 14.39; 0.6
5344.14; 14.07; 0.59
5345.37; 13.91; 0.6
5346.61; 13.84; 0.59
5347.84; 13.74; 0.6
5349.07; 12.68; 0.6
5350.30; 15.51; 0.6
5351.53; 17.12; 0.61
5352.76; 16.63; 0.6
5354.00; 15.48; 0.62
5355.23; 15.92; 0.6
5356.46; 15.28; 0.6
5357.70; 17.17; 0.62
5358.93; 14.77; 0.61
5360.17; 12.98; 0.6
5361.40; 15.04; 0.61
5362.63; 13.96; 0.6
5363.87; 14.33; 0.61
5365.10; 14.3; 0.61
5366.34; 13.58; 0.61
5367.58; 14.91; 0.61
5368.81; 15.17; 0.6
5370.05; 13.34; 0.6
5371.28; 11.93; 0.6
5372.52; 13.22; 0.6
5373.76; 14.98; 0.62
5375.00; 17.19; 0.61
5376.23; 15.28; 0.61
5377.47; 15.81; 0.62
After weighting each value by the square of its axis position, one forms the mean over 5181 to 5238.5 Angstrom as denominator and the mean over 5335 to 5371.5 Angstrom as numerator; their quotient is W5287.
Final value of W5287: 1.49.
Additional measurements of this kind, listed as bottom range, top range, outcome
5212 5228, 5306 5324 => 1.22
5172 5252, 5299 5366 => 1.47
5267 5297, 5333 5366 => 1.14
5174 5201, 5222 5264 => 1.52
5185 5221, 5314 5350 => 1.48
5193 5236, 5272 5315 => 1.33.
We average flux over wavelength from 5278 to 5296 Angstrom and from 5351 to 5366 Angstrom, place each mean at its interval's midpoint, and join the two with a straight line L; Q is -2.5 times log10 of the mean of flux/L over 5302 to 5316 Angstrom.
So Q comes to -0.01 mag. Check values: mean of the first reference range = 13.6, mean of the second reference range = 15.2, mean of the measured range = 14.2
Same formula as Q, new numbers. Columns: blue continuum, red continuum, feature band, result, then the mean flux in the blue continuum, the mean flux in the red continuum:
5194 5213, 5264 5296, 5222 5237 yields -0.209 mag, 8.72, 12.7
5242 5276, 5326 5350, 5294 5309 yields -0.102 mag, 11.8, 13.3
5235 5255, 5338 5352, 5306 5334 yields 0.020 mag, 12.1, 14.2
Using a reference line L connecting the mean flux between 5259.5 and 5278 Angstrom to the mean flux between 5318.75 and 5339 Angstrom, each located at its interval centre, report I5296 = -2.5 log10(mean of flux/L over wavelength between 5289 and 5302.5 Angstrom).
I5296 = -0.10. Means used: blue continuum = 11.5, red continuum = 13.1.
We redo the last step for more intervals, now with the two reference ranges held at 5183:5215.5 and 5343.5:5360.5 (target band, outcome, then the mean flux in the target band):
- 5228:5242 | -0.23 mag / 12.7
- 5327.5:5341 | 0.10 mag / 12.9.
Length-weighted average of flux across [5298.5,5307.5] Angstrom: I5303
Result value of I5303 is 14.2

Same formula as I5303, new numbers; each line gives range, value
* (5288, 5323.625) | 13.8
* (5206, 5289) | 11.9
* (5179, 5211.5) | 8.3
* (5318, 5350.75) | 13.4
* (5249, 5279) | 12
